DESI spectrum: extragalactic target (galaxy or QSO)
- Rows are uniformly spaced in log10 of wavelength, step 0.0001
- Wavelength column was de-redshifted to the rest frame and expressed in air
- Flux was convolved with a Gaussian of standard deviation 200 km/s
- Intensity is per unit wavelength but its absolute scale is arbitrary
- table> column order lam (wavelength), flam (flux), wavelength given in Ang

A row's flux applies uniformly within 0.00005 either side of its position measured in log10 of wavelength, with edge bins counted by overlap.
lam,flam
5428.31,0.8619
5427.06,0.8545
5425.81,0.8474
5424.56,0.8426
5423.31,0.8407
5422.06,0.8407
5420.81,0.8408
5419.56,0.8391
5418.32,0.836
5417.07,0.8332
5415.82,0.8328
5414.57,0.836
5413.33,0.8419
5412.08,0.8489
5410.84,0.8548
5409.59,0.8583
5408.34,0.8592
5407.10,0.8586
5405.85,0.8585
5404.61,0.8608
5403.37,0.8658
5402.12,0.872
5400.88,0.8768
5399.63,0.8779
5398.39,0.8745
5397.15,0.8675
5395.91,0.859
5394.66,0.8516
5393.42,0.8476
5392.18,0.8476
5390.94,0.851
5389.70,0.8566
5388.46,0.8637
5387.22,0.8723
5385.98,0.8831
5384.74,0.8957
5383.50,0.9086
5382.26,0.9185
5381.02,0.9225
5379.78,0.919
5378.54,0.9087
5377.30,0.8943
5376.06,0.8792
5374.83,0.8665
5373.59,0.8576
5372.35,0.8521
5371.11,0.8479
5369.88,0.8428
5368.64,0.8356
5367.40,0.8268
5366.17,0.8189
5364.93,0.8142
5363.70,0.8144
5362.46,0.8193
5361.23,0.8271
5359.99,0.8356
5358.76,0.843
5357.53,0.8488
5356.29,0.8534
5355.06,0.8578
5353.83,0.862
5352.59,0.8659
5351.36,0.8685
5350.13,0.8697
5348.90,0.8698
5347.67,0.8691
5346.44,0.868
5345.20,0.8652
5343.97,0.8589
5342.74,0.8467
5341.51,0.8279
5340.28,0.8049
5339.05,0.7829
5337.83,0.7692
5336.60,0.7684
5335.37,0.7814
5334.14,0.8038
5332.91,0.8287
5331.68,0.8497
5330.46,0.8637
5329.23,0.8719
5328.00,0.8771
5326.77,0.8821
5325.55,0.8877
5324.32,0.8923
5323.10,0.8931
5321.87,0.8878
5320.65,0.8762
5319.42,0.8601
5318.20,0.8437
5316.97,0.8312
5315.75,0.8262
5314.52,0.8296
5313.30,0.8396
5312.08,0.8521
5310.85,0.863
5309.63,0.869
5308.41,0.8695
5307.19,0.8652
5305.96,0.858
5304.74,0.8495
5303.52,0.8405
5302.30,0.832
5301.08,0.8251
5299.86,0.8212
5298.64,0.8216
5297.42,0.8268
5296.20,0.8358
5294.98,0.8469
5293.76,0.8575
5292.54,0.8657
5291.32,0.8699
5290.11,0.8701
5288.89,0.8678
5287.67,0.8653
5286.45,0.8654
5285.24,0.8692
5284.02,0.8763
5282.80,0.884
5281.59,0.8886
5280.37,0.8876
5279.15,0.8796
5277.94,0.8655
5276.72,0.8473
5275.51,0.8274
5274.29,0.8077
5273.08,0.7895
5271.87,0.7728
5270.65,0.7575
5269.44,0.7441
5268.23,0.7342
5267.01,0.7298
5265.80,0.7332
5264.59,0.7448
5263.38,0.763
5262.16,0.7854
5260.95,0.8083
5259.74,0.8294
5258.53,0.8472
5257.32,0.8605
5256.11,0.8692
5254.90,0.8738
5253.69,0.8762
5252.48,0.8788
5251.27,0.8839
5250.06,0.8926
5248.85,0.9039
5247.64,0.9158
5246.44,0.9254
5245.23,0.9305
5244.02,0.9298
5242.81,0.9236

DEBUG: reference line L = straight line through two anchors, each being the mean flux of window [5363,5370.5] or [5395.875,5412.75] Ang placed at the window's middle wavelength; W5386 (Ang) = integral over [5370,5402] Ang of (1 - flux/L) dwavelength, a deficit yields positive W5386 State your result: -1.15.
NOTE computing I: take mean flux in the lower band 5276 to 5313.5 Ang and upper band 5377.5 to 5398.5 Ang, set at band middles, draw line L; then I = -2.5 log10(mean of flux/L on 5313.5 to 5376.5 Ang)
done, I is 0.03 mag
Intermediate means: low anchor 0.857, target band 0.845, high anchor 0.88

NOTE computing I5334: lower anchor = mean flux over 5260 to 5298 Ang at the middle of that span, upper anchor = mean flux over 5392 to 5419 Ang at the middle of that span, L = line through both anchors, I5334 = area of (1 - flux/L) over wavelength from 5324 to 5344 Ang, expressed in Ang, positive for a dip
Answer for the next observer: 0.1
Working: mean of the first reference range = 0.825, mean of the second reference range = 0.856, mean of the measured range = 0.834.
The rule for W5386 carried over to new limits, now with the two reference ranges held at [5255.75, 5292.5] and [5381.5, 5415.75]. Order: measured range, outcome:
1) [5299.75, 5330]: -0.7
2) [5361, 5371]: 0.3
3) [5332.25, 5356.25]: 0.3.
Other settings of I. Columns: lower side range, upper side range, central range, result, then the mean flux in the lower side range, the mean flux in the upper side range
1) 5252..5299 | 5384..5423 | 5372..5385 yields -0.05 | 0.831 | 0.857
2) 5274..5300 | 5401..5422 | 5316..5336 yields 0.00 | 0.858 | 0.85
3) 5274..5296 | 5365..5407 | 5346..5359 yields 0.01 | 0.864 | 0.868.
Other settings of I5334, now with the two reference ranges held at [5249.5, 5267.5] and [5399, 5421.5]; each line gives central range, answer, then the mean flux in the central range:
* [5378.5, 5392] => -0.64 Ang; 0.889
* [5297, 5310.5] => -0.17 Ang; 0.844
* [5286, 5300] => -0.34 Ang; 0.852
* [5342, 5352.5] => -0.28 Ang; 0.864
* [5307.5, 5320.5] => -0.22 Ang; 0.85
